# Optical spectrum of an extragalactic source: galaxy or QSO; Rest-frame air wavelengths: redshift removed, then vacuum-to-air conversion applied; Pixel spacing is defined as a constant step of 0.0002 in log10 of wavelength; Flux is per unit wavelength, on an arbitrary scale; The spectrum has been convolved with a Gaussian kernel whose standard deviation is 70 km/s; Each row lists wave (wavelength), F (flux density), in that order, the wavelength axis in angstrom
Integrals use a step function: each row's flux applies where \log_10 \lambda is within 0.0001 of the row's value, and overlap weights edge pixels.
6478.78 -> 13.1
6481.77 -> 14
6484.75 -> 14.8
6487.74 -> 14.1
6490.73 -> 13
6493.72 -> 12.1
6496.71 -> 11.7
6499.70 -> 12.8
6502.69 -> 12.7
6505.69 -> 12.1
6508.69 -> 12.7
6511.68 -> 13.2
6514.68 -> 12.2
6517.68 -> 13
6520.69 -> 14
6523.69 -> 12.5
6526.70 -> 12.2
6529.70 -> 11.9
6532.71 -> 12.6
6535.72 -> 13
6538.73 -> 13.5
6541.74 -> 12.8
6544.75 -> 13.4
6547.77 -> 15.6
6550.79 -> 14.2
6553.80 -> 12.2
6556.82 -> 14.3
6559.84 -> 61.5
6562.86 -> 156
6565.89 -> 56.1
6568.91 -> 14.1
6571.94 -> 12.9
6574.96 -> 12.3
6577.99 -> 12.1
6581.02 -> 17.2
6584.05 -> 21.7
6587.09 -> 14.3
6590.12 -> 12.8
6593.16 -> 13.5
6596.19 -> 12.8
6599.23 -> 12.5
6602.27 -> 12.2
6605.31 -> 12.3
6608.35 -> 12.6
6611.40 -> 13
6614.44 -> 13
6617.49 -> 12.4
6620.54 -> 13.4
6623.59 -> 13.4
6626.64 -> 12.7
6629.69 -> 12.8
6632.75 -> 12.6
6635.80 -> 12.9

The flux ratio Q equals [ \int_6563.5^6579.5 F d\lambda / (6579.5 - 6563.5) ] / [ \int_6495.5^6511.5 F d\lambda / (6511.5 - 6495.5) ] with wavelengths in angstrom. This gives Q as 2.31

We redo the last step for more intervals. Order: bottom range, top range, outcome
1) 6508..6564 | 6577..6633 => 0.60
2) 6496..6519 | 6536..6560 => 1.35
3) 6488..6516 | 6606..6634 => 1.02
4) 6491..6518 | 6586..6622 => 1.03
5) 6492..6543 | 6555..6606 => 2.19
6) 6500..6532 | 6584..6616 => 1.05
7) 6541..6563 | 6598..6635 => 0.41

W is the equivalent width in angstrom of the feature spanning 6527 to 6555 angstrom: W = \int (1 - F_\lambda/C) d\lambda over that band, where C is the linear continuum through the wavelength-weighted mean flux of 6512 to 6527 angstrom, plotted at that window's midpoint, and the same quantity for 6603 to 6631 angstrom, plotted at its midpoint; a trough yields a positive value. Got -0.80 angstrom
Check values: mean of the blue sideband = 12.9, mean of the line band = 13.2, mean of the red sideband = 12.8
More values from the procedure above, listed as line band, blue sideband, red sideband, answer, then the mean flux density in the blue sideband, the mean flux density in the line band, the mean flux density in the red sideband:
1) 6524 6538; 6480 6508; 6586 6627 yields 0.5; 13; 12.5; 12.9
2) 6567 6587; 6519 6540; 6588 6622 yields -4.7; 12.8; 15.8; 12.8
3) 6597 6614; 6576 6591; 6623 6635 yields 2.0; 15.6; 12.6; 12.8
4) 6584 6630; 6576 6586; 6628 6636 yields 4.5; 16.7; 13.2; 12.7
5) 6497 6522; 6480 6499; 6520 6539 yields 0.4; 13.3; 12.8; 12.7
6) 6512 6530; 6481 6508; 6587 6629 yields 0.3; 13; 12.7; 12.9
